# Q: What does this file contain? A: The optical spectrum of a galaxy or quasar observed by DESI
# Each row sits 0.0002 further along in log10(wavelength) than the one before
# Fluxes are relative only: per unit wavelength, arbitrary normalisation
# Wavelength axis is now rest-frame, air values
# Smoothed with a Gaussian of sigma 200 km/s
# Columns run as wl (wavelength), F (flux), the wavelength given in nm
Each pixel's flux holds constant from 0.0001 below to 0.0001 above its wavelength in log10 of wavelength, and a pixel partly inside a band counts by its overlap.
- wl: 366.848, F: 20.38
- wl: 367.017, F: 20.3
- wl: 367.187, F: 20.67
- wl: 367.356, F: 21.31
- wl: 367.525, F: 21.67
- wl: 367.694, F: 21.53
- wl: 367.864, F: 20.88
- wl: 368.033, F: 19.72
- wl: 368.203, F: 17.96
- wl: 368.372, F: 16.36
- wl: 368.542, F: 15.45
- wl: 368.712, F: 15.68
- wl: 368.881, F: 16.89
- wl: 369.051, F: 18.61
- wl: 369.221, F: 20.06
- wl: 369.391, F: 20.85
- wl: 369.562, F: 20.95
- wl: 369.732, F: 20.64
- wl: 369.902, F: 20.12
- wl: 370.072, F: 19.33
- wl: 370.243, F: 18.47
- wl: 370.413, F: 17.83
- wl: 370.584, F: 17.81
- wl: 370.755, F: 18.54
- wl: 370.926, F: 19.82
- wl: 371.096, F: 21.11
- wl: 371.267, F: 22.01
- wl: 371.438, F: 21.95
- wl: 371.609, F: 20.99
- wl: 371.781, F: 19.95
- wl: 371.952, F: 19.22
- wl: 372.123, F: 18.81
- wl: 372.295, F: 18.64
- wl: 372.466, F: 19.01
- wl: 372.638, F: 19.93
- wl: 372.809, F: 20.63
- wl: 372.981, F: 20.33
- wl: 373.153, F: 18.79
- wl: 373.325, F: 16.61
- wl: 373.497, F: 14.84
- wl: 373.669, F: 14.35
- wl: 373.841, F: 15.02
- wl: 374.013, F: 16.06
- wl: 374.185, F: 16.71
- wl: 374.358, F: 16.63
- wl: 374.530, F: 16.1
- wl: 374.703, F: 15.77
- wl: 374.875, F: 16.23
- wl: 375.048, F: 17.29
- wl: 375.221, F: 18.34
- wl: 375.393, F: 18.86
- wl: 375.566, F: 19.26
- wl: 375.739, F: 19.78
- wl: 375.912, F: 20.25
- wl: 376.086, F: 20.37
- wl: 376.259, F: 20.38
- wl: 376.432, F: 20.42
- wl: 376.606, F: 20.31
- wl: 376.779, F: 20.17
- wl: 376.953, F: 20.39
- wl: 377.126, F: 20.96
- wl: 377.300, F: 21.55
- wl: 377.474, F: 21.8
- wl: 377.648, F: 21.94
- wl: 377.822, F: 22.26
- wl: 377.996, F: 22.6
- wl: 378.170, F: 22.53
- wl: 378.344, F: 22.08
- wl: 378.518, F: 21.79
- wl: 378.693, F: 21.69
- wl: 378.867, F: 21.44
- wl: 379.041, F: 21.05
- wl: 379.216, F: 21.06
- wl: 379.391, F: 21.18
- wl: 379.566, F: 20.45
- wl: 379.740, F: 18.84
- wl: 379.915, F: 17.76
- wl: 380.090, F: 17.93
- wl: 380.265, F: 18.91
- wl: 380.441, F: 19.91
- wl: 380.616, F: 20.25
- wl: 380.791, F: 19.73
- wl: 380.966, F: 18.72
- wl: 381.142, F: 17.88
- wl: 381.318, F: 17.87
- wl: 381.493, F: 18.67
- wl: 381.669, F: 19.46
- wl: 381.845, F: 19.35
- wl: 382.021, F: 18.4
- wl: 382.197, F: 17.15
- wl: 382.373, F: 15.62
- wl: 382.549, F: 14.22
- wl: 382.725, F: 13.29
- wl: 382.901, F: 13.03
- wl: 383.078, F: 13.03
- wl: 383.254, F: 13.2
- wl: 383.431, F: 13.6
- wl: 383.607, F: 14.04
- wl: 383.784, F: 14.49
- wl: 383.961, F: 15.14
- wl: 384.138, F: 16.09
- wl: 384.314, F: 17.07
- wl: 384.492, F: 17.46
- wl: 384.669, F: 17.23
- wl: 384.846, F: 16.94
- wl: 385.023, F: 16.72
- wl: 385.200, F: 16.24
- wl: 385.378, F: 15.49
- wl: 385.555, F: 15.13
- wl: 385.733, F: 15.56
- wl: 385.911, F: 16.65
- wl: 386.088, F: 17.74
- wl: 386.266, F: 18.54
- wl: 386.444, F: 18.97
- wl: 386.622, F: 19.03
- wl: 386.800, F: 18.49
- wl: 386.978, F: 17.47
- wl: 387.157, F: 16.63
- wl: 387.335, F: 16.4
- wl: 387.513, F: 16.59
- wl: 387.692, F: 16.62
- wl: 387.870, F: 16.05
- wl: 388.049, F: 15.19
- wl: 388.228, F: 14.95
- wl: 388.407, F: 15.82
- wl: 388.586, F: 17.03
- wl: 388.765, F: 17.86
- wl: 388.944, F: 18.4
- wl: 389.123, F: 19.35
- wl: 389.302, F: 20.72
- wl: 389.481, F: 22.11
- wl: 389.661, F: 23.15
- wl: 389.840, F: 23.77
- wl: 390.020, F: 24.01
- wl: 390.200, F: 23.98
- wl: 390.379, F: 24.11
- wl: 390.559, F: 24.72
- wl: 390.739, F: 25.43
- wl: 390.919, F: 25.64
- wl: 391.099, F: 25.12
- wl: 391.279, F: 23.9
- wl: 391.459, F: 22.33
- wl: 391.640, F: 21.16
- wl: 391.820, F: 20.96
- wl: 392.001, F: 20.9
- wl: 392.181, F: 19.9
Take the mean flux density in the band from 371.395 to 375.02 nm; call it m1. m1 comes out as 17.9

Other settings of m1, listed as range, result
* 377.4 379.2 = 21.9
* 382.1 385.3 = 15.3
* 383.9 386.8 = 16.9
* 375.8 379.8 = 21.1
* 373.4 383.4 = 18.7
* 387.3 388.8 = 16.2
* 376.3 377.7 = 20.9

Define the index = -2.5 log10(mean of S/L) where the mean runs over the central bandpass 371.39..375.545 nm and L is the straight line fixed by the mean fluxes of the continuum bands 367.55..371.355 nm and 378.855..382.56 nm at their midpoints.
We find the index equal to 0.07 mag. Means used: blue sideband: 19.2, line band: 17.9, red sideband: 18.9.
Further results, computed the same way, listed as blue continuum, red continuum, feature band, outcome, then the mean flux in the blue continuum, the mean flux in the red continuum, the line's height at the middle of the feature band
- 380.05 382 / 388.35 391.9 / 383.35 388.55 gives 0.25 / 19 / 22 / 20.6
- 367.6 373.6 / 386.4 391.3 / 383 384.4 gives 0.33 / 19.1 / 20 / 19.8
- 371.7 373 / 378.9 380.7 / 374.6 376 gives 0.08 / 19.5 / 19.8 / 19.6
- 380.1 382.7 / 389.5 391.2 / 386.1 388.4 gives 0.28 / 18.2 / 24.3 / 22.2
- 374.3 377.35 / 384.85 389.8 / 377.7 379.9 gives -0.14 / 19.1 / 17.6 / 18.7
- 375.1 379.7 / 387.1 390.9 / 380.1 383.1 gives 0.17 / 20.8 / 19.8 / 20.5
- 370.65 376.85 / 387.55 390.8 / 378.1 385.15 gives 0.09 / 18.7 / 20.1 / 19.4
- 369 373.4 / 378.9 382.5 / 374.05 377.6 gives 0.01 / 19.7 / 19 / 19.3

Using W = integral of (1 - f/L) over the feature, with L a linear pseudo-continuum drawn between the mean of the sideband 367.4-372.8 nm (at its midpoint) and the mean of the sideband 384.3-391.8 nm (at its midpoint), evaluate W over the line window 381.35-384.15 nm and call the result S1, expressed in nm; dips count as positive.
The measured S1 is 0.54 nm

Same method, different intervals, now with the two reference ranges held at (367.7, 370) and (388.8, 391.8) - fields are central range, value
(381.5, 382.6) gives 0.19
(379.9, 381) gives 0.10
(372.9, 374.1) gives 0.19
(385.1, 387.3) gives 0.49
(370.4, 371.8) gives -0.06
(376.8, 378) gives -0.06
